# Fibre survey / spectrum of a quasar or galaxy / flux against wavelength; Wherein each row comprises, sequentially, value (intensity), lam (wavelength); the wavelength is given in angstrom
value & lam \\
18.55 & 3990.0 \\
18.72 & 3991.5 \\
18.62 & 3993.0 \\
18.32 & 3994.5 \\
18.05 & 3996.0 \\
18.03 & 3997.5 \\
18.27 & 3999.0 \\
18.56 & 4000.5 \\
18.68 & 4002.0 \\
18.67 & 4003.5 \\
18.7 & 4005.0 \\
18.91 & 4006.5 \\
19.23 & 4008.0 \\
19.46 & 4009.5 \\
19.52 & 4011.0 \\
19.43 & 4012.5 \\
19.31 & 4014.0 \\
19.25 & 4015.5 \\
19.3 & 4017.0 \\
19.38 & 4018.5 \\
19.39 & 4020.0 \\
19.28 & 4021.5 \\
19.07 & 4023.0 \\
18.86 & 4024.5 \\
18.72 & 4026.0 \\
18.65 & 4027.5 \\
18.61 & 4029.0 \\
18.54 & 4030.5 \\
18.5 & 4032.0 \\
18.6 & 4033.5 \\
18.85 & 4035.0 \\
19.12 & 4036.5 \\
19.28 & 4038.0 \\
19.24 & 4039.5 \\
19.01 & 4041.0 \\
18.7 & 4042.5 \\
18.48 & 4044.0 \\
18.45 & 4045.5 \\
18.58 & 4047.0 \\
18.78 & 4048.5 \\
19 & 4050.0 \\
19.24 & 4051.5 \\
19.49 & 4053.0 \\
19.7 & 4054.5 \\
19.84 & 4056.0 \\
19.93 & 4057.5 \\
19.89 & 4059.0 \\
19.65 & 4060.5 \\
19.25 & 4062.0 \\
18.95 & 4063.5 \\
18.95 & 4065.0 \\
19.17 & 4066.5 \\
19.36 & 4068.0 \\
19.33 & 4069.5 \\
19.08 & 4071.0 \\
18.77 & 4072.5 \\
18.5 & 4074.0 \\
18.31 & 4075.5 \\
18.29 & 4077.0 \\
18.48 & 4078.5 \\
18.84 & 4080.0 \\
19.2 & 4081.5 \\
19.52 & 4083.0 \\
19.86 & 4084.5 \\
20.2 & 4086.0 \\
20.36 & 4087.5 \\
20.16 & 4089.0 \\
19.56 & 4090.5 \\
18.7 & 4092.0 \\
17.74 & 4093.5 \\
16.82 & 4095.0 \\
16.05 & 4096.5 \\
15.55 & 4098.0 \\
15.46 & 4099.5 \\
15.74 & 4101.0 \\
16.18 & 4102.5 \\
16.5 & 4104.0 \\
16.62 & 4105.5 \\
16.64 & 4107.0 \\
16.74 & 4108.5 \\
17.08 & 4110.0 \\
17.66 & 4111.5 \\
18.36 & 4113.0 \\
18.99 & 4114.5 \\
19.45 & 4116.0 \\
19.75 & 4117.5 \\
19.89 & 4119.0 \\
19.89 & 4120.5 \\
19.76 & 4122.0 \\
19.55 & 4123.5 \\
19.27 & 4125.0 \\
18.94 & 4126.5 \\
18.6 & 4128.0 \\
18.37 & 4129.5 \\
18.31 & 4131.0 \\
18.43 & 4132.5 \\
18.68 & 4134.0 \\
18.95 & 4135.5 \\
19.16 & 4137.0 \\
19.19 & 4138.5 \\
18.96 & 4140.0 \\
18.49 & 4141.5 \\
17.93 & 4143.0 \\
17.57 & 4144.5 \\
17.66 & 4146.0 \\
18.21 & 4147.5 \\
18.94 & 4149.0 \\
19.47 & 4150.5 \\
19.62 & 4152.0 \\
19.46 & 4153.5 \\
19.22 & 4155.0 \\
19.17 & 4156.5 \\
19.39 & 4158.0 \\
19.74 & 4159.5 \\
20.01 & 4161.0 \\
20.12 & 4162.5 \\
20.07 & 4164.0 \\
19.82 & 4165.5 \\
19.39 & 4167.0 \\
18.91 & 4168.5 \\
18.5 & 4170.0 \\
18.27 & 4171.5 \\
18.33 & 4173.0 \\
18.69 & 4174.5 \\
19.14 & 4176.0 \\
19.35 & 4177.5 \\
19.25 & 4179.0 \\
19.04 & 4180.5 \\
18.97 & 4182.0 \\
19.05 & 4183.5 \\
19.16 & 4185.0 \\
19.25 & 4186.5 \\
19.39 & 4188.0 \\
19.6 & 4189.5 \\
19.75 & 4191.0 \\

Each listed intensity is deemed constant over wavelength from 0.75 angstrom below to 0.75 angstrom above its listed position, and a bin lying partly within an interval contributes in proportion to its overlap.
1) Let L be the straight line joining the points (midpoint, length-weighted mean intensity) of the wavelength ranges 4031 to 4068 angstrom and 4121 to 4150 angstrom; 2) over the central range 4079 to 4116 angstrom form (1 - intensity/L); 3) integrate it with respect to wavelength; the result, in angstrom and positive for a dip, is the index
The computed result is 1.9 angstrom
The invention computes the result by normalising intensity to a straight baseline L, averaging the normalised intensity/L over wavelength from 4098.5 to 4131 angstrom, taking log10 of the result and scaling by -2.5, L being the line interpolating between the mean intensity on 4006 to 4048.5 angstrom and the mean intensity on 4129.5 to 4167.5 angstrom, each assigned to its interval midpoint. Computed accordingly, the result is 0.06 mag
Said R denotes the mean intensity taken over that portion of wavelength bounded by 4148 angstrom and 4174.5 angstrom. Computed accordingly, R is 19.3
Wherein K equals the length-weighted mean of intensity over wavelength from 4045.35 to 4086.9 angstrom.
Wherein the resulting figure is 19.2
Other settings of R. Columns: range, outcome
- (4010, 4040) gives 19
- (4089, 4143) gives 18.1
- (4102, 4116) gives 17.3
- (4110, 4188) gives 19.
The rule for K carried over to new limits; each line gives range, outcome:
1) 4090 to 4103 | 16.8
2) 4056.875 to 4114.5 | 18.3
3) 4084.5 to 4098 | 18.6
